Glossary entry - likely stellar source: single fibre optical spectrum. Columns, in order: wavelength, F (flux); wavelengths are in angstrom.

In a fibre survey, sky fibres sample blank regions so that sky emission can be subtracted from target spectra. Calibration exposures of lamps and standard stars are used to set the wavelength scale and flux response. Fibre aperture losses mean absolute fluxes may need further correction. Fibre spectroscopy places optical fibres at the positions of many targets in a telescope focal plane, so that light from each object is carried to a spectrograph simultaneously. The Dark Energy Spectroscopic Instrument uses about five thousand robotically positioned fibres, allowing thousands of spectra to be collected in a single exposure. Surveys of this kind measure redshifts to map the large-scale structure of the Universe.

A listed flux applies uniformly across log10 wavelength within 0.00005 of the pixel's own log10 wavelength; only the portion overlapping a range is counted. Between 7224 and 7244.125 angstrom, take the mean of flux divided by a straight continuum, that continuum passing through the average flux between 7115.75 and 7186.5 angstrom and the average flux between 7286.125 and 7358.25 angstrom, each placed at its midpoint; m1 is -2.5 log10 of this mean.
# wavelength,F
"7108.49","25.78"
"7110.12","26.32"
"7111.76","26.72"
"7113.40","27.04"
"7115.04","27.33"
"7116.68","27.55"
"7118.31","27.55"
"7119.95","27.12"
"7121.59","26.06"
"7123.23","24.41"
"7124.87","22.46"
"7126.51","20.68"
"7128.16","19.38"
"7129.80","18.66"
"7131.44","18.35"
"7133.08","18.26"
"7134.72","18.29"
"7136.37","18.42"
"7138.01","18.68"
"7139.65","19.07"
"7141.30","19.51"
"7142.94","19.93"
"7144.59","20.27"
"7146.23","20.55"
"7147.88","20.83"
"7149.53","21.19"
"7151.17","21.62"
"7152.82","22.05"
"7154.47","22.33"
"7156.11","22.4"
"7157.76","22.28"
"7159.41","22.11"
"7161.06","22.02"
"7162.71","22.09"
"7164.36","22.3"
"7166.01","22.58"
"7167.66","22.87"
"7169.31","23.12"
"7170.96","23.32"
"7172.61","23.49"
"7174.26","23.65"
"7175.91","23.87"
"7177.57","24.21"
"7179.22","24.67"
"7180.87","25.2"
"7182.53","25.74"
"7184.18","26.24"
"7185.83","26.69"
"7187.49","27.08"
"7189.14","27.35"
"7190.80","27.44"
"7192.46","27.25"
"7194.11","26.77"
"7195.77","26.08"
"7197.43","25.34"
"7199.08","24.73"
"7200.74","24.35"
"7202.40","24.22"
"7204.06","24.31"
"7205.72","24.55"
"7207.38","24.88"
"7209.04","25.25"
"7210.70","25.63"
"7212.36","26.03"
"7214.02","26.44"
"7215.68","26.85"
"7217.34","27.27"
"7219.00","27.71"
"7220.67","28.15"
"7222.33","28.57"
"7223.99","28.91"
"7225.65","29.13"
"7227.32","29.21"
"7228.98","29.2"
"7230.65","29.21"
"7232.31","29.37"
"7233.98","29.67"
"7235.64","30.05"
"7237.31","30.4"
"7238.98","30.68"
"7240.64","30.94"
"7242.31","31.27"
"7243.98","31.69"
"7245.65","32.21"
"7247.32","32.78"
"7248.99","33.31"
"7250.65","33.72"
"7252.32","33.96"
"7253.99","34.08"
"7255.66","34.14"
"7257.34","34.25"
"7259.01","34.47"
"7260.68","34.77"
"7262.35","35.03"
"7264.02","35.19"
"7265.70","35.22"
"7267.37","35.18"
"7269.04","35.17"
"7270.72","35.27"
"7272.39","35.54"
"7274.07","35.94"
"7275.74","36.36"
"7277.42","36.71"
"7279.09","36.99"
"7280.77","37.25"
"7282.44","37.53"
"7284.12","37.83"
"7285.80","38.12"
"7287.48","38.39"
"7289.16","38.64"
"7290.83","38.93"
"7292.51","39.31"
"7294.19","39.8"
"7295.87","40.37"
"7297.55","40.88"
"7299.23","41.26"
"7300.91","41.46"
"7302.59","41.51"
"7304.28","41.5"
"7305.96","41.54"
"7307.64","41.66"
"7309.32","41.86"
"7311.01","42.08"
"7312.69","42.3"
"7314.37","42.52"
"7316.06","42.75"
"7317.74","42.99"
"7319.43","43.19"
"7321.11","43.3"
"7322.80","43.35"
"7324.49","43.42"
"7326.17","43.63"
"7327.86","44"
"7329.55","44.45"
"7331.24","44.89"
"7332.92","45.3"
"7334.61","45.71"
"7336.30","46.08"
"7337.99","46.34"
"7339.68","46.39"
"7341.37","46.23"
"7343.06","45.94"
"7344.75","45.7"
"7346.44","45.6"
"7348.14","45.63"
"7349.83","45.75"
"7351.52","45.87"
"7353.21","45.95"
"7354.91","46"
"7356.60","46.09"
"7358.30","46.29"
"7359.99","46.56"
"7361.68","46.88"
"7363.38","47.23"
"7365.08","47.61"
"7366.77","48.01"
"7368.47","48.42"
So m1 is 0.09 mag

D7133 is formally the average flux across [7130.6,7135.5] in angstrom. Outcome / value 18.3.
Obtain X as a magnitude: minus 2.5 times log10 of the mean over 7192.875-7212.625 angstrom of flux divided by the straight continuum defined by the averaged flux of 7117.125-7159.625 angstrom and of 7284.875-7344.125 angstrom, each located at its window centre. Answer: 0.15 mag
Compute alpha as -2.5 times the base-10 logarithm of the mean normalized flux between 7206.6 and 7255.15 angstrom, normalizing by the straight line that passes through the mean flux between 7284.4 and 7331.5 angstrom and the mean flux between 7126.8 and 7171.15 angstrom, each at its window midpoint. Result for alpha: 0.071 mag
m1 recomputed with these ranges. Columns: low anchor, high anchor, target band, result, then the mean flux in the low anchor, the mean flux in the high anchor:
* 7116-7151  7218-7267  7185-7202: 0.03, 21.3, 31.7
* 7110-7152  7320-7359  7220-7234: 0.13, 22.1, 45.3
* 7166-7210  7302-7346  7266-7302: 0.01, 25.1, 43.8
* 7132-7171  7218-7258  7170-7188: -0.03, 21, 30.9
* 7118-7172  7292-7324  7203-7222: 0.15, 21.5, 41.8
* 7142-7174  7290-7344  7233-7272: 0.04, 22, 43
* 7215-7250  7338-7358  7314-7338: -0.03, 29.9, 45.9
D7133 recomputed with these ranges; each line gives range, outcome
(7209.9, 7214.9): 26.1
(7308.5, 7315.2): 42.2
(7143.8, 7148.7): 20.6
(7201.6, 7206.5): 24.3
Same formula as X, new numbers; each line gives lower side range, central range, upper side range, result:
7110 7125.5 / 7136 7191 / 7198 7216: 0.130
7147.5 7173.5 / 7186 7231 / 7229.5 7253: 0.037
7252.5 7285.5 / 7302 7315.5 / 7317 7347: -0.012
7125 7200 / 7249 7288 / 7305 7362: 0.018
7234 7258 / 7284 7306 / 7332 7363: -0.029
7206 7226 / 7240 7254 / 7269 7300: -0.022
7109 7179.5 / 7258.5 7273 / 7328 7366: 0.044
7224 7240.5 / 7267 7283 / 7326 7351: -0.005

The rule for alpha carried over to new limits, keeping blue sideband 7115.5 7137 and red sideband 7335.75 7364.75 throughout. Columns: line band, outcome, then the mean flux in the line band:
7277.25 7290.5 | 0.04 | 37.8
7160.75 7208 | 0.15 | 24.7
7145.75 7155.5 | 0.16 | 21.5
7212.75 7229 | 0.15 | 28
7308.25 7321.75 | -0.01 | 42.6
